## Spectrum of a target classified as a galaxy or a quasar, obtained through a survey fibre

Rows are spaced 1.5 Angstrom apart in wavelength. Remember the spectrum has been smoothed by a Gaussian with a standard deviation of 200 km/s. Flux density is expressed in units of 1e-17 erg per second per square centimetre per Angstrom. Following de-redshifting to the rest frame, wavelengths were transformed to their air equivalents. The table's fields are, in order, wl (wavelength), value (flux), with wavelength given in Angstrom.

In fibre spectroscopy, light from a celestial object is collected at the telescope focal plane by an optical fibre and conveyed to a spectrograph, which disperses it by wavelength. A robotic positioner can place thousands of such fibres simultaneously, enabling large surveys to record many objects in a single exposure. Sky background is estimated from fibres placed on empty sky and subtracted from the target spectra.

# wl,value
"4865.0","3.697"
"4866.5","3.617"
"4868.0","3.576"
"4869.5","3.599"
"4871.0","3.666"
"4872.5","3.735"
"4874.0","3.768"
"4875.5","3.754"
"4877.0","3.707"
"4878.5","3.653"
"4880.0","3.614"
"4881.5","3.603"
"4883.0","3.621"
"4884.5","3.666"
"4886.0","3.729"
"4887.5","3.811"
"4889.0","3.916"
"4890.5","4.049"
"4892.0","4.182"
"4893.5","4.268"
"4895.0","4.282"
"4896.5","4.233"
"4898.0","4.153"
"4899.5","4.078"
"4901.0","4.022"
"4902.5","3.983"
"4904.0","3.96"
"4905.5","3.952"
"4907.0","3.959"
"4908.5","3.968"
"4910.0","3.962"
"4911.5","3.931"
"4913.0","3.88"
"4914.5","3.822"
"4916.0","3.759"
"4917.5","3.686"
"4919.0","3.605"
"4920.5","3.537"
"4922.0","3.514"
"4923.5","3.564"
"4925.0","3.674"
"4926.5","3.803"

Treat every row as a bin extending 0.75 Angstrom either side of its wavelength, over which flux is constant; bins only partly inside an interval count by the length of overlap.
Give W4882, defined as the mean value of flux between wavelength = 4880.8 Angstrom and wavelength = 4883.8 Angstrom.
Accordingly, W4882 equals 3.61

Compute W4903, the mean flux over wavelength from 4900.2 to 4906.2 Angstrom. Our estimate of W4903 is 3.98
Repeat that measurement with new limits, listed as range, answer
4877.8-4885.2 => 3.63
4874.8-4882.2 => 3.67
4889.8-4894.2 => 4.17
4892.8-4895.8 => 4.27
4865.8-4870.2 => 3.6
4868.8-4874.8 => 3.69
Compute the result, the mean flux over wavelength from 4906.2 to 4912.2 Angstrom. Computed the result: 3.96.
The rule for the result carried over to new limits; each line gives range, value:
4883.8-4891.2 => 3.83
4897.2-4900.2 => 4.12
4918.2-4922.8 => 3.55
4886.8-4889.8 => 3.87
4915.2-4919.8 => 3.68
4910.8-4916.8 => 3.85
